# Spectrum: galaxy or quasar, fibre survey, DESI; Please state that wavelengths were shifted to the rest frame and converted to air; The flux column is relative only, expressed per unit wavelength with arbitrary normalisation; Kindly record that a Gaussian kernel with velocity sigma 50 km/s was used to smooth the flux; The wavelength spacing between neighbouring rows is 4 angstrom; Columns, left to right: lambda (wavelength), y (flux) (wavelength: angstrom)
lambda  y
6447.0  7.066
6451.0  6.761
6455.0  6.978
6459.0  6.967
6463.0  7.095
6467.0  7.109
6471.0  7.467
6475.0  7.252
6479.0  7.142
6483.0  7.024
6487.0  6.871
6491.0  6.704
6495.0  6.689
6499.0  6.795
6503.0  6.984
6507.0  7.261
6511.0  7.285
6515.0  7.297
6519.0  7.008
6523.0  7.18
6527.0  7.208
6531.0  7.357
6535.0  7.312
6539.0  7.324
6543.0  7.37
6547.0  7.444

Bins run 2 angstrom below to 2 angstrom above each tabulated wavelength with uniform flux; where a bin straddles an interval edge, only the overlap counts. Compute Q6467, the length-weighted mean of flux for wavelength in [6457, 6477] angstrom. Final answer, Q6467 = 7.18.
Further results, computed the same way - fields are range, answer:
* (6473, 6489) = 7.07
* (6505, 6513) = 7.27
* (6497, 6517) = 7.12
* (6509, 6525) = 7.19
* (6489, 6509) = 6.89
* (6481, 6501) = 6.82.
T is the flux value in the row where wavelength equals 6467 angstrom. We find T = 7.109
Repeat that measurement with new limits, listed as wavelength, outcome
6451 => 6.761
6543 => 7.37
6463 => 7.095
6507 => 7.261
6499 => 6.795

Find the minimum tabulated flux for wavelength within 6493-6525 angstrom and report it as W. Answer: 6.689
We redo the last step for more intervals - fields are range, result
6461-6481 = 7.095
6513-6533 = 7.008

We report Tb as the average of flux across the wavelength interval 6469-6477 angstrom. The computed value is 7.36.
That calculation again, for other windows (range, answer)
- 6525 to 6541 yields 7.3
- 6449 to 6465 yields 6.95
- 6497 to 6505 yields 6.89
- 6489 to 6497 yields 6.7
